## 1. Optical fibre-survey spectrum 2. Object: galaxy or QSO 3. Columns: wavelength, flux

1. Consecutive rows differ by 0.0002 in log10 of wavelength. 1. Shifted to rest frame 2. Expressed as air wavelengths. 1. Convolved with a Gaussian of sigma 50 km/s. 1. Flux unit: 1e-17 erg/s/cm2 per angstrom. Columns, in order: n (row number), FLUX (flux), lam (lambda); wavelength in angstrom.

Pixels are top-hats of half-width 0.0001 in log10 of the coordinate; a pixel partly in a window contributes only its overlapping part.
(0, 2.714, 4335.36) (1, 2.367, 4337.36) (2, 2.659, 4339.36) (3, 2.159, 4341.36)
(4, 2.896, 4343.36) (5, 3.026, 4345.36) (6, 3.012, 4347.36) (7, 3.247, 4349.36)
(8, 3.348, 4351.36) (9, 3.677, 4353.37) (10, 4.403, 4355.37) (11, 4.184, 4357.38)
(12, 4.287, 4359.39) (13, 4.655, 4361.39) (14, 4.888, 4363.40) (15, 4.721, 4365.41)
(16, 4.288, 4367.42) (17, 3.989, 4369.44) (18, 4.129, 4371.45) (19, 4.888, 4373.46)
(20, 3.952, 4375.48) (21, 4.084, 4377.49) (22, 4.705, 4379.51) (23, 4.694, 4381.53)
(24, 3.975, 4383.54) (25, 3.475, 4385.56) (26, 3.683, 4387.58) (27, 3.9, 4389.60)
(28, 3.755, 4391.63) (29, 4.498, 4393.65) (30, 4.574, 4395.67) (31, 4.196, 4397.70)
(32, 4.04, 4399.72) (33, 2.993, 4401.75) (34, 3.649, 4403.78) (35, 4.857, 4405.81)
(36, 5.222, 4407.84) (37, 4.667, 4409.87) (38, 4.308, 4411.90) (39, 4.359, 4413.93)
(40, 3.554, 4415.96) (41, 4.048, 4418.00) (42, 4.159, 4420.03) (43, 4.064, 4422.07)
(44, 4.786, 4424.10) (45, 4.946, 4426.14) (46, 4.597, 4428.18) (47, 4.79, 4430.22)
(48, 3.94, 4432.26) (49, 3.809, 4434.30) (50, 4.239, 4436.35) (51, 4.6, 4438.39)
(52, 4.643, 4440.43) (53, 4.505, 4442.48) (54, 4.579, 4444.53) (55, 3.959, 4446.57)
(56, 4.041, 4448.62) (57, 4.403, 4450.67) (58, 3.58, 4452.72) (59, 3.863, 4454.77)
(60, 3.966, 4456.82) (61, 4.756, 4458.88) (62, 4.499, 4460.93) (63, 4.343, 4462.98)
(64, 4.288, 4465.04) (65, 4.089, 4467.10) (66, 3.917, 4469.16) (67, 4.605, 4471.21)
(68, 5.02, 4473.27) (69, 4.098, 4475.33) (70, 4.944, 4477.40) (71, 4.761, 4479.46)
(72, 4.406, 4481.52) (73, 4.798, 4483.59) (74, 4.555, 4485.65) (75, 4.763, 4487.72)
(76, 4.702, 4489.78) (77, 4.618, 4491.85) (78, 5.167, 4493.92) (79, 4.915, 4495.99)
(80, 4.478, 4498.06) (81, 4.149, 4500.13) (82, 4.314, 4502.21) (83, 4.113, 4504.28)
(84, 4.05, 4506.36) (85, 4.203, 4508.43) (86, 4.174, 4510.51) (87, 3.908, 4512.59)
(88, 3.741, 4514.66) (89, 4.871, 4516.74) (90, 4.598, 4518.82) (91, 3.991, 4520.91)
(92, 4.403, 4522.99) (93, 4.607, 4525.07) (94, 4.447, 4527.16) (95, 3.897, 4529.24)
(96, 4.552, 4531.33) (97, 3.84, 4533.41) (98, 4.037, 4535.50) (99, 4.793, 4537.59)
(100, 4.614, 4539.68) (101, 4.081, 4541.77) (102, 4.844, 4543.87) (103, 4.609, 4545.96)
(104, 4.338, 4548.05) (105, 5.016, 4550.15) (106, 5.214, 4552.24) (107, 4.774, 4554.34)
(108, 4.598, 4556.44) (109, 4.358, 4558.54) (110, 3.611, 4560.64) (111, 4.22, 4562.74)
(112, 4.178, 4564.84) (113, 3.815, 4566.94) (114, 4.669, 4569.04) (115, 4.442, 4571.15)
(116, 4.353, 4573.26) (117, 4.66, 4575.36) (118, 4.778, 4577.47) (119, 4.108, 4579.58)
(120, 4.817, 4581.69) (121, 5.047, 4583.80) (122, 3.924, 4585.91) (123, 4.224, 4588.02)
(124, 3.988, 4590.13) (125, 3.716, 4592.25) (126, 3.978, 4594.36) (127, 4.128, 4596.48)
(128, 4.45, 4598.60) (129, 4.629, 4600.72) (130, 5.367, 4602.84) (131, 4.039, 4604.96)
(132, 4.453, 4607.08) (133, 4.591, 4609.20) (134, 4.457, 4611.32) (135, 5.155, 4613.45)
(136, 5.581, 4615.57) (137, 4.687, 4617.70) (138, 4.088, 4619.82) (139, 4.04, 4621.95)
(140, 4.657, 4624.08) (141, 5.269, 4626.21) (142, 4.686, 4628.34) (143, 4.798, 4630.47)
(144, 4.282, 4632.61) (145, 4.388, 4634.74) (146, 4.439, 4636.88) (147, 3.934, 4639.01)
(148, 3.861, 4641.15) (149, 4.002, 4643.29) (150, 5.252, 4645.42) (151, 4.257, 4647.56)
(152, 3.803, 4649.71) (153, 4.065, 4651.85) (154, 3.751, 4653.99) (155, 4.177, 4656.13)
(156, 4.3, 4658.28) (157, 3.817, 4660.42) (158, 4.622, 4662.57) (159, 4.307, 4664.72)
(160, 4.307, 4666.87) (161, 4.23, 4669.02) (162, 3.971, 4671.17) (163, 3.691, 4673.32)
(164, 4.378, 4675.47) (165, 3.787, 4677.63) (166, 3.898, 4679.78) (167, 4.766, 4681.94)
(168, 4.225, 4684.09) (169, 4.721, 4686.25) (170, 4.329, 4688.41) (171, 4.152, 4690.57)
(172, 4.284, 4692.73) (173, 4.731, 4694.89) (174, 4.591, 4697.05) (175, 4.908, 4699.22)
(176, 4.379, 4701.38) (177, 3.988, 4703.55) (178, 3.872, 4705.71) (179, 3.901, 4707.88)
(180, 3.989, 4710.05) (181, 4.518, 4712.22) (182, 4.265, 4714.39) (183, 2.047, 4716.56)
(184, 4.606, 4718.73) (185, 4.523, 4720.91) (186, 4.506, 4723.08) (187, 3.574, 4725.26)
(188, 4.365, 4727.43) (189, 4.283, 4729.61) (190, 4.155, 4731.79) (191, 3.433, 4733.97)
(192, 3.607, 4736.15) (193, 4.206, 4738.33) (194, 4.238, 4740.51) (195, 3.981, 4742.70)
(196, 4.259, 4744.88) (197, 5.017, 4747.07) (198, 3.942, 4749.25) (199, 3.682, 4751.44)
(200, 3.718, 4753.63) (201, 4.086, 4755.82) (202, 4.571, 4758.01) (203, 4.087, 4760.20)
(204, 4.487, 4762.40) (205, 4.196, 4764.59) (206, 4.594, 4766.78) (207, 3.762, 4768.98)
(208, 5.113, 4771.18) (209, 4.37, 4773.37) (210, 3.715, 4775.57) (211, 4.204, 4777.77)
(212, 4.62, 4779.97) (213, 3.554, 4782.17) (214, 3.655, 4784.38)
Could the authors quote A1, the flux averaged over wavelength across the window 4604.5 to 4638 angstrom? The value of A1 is 4.61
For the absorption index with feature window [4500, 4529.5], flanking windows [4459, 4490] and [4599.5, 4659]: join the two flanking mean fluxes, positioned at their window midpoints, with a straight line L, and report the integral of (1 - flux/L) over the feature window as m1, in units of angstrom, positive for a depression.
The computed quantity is 1.73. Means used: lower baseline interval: 4.52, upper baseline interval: 4.46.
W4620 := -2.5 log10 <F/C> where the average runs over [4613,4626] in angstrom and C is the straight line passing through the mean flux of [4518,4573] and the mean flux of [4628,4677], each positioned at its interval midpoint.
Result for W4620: -0.107 mag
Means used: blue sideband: 4.4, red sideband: 4.22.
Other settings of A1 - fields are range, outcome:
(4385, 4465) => 4.23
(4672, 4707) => 4.29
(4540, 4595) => 4.4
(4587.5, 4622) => 4.46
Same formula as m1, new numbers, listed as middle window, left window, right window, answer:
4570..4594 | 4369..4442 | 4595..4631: 1.2 angstrom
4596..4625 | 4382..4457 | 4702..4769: -3.3 angstrom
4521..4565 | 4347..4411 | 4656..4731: -2.6 angstrom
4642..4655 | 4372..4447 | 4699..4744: -0.3 angstrom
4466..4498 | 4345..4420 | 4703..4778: -3.9 angstrom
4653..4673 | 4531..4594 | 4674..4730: 0.5 angstrom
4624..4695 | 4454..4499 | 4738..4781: 0.9 angstrom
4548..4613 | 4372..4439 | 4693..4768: -3.6 angstrom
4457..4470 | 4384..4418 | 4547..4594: -0.3 angstrom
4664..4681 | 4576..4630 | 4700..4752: 0.8 angstrom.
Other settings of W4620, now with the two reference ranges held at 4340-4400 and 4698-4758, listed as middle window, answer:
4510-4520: -0.06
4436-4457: -0.06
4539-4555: -0.16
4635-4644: -0.01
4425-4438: -0.11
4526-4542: -0.07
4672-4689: -0.04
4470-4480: -0.17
